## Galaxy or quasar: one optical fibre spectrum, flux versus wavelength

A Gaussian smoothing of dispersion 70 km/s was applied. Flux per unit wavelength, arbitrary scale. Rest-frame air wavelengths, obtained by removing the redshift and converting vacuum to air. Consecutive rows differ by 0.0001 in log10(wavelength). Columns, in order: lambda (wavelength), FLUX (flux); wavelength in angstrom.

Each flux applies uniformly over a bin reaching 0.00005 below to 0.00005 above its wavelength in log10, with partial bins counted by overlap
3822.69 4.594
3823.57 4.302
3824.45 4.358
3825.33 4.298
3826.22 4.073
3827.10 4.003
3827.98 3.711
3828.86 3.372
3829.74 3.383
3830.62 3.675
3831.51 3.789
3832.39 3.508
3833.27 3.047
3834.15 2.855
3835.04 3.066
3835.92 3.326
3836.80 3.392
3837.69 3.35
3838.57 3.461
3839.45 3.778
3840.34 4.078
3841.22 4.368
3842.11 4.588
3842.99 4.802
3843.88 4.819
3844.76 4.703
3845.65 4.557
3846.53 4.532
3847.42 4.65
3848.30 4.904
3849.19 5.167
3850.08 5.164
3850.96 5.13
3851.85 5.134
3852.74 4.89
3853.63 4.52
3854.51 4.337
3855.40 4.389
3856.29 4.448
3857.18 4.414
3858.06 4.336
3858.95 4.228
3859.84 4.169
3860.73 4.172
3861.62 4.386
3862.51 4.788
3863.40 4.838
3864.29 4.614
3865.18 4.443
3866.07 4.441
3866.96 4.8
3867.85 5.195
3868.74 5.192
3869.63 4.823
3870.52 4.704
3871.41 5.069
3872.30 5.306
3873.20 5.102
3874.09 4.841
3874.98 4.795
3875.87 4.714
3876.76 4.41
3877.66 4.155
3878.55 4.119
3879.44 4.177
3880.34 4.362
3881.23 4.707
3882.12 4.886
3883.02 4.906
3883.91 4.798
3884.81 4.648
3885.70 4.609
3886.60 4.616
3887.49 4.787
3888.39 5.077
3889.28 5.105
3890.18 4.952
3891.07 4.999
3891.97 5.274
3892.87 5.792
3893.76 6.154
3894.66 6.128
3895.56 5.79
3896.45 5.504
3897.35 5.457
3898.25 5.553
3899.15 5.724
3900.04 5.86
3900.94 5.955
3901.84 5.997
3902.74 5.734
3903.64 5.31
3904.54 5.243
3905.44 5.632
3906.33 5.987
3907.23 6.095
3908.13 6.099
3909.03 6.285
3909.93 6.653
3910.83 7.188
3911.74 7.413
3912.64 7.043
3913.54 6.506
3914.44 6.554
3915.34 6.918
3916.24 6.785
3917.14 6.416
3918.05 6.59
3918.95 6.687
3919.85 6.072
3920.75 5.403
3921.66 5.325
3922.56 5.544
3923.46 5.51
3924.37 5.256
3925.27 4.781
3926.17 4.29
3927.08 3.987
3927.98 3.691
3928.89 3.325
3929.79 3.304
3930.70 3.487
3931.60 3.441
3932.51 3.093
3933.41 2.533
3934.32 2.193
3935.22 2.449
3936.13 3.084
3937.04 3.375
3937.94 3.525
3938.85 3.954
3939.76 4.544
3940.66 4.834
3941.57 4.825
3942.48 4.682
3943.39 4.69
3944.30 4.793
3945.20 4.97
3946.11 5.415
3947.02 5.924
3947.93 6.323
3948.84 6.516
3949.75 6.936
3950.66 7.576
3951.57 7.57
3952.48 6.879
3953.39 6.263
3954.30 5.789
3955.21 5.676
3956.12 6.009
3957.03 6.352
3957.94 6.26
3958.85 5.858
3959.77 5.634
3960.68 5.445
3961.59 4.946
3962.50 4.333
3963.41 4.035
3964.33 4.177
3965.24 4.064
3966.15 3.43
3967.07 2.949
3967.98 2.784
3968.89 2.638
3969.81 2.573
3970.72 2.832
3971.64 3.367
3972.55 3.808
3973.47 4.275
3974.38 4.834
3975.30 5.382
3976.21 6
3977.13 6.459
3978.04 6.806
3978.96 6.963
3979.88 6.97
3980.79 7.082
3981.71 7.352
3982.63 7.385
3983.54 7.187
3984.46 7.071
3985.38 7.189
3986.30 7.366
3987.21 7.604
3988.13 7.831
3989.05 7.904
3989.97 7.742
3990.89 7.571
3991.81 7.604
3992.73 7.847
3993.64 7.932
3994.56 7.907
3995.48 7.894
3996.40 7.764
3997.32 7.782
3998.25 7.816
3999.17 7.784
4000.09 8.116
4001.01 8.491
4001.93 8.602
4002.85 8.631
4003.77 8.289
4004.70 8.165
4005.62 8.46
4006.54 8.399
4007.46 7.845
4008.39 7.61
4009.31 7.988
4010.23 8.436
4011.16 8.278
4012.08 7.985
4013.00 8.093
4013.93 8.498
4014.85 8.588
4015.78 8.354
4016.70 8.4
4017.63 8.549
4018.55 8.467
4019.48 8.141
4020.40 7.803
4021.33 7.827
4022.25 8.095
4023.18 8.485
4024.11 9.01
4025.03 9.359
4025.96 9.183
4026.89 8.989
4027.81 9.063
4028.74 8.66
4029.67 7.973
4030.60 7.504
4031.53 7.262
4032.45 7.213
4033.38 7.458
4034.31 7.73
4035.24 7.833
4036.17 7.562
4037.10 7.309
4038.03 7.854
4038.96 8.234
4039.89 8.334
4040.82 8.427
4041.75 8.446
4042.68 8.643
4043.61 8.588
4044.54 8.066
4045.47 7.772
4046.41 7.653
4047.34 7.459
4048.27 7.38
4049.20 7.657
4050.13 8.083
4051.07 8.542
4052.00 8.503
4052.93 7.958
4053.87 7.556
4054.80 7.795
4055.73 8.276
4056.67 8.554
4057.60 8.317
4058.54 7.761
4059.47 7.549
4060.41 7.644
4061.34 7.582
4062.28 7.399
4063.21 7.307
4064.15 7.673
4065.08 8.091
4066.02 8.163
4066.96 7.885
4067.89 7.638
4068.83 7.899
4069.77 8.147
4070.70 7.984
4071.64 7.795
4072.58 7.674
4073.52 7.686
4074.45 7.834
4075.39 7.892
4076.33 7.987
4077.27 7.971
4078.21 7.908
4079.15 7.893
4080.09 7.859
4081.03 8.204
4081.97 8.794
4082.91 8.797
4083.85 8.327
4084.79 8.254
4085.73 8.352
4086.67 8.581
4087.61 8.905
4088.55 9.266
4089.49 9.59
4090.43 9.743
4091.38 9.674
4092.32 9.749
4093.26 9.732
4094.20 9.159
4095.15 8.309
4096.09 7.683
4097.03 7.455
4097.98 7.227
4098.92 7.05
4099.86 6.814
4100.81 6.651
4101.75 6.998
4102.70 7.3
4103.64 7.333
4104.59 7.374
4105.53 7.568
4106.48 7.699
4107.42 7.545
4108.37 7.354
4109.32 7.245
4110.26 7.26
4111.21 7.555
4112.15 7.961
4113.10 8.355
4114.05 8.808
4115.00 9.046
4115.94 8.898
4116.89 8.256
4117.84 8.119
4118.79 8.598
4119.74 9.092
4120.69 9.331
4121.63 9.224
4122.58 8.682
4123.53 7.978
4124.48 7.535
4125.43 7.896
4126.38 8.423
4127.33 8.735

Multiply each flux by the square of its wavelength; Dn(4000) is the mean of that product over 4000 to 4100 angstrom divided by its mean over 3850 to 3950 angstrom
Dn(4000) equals 1.8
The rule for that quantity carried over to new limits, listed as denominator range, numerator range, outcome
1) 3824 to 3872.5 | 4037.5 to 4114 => 2.08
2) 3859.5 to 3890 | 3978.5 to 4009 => 1.75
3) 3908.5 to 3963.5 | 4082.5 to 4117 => 1.67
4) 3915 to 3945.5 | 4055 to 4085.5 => 1.89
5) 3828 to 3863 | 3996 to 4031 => 2.16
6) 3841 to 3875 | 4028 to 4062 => 1.85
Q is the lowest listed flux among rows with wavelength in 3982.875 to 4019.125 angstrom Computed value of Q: 7.071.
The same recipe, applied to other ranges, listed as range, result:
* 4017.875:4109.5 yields 6.651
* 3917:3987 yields 2.193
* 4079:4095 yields 7.859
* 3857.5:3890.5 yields 4.119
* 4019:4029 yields 7.803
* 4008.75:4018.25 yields 7.985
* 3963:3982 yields 2.573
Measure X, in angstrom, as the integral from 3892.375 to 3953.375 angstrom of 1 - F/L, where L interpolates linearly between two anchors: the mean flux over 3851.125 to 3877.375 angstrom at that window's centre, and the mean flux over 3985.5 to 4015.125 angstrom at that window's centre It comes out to 6.9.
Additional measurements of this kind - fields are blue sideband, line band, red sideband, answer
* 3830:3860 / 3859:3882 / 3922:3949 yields -2.28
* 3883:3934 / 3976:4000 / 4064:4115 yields -3.18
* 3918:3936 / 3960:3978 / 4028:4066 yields 4.37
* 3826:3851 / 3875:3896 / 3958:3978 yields -3.87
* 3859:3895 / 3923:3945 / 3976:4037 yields 8.06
